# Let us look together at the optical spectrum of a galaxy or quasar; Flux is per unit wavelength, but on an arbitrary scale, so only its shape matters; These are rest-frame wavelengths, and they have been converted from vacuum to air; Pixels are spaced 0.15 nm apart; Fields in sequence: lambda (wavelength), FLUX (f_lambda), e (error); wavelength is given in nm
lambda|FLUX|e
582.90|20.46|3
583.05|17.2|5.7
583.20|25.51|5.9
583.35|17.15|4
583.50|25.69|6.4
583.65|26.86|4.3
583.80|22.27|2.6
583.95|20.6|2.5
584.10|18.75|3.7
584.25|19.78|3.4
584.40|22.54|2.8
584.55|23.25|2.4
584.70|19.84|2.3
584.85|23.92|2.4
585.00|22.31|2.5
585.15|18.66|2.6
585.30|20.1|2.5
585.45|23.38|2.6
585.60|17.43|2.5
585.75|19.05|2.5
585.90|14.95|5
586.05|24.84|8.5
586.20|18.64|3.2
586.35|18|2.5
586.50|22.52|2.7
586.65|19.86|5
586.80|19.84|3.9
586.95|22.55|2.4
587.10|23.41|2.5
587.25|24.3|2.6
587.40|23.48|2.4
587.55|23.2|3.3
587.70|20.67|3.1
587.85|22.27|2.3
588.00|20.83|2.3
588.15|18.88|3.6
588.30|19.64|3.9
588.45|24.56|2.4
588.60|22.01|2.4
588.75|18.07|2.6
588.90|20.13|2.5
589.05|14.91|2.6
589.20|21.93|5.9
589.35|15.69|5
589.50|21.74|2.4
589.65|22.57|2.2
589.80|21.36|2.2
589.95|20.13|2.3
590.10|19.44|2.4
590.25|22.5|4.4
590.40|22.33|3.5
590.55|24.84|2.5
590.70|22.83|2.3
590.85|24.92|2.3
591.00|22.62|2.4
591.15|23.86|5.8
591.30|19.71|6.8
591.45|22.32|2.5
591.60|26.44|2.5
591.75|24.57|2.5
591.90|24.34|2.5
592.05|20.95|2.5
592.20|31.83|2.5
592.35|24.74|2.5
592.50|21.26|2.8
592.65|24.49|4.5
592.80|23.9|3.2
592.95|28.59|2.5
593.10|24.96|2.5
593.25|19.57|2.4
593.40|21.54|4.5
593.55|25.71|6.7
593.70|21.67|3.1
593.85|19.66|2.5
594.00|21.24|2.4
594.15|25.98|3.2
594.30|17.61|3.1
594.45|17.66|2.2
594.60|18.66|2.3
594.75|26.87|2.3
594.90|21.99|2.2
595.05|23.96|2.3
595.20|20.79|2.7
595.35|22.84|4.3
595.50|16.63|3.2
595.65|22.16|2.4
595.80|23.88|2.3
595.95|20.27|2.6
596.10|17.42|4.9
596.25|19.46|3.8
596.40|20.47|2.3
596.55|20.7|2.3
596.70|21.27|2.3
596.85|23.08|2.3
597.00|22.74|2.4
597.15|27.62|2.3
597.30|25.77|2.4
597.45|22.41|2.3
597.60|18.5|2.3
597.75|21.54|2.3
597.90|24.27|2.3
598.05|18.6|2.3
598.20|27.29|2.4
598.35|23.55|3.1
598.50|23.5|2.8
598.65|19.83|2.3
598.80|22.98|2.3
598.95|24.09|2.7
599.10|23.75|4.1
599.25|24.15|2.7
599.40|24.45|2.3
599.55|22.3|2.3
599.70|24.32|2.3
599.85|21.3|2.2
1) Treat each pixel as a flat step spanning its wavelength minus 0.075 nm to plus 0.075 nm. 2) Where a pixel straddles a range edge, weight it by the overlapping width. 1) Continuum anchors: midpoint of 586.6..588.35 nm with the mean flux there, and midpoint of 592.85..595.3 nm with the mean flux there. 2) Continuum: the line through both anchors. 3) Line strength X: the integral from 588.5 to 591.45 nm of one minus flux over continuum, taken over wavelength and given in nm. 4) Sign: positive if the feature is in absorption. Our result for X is 0.09 nm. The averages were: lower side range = 21.6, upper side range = 22.3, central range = 21.2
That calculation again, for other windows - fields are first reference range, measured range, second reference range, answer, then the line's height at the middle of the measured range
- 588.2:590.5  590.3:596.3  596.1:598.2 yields -0.39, 21.3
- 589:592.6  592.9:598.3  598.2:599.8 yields 0.24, 23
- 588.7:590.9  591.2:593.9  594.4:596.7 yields -0.36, 20.9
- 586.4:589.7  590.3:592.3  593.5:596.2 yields -0.26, 21.2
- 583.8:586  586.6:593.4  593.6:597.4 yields -0.41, 21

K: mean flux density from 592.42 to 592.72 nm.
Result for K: 22.9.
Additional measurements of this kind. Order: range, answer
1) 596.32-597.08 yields 21.7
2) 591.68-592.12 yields 23.3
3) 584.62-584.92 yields 21.9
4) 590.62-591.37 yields 22.8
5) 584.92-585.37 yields 20.4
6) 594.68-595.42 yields 23.3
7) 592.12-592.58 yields 25.9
